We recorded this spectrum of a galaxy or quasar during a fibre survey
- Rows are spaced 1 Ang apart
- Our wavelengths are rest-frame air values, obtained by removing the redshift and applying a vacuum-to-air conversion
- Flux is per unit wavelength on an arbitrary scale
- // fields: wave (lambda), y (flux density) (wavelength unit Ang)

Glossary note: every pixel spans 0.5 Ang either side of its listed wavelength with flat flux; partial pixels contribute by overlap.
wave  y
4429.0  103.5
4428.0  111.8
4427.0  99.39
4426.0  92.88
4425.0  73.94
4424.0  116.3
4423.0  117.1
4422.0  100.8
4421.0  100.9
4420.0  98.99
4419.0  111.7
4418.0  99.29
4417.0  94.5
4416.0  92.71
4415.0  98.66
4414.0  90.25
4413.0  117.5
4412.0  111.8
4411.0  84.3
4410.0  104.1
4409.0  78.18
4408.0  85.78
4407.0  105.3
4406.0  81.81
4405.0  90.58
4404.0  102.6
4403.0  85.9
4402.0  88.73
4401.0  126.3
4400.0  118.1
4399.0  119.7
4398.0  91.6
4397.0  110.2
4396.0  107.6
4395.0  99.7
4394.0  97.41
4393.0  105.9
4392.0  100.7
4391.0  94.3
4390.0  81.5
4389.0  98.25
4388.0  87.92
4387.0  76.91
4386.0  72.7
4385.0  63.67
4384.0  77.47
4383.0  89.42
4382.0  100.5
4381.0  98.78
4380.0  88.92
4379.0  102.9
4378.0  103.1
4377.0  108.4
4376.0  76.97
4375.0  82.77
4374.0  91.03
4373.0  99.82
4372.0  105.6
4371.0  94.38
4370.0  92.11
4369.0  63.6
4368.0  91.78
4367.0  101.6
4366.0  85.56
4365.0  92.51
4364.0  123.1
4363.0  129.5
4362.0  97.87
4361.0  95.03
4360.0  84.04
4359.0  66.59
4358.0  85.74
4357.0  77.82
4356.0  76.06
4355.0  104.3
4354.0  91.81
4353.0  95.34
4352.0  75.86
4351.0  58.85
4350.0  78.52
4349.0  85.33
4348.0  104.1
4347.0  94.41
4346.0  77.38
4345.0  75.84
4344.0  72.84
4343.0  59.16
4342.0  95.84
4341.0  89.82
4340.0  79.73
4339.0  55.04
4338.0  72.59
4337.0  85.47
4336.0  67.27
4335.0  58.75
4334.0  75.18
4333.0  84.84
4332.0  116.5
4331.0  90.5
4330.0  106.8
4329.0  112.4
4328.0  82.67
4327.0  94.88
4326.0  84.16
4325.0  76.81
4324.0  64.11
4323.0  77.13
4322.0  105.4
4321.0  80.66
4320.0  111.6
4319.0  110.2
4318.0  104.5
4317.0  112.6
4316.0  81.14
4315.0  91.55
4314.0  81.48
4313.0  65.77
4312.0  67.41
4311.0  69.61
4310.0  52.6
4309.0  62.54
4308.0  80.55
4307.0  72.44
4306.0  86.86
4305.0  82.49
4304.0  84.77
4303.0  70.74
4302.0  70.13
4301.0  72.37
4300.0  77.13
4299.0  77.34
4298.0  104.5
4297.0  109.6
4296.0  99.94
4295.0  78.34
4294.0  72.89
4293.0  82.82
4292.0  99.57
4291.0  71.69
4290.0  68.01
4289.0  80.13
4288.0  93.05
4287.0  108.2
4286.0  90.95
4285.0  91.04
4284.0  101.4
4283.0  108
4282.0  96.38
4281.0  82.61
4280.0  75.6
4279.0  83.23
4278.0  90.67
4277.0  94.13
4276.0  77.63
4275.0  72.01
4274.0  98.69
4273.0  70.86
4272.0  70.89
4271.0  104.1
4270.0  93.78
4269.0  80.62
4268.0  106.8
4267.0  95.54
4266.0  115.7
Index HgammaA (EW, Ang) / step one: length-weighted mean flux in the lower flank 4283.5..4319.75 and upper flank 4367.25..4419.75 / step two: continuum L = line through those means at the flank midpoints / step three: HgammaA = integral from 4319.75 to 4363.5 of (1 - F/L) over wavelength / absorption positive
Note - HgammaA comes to 1.9 Ang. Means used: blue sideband 84.3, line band 85.2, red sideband 95.1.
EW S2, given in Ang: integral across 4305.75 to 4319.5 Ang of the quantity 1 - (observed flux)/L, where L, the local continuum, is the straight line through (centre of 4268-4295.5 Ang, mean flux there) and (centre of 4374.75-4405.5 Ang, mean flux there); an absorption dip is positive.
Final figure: 1.2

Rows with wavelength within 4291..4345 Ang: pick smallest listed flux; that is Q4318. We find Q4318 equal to 52.6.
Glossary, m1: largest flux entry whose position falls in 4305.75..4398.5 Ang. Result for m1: 129.5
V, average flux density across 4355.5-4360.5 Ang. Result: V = 78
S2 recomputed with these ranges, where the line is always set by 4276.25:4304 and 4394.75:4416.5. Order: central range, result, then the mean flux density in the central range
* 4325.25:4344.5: 1.8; 83.3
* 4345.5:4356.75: 1.0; 85.5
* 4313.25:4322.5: -0.7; 96.8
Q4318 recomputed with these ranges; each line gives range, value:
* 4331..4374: 55.04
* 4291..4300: 71.69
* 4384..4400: 63.67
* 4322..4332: 64.11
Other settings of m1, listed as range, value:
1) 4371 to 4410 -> 126.3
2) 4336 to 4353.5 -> 104.1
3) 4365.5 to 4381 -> 108.4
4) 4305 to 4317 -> 112.6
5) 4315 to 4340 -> 116.5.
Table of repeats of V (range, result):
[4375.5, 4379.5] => 97.8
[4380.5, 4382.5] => 99.6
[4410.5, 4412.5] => 98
